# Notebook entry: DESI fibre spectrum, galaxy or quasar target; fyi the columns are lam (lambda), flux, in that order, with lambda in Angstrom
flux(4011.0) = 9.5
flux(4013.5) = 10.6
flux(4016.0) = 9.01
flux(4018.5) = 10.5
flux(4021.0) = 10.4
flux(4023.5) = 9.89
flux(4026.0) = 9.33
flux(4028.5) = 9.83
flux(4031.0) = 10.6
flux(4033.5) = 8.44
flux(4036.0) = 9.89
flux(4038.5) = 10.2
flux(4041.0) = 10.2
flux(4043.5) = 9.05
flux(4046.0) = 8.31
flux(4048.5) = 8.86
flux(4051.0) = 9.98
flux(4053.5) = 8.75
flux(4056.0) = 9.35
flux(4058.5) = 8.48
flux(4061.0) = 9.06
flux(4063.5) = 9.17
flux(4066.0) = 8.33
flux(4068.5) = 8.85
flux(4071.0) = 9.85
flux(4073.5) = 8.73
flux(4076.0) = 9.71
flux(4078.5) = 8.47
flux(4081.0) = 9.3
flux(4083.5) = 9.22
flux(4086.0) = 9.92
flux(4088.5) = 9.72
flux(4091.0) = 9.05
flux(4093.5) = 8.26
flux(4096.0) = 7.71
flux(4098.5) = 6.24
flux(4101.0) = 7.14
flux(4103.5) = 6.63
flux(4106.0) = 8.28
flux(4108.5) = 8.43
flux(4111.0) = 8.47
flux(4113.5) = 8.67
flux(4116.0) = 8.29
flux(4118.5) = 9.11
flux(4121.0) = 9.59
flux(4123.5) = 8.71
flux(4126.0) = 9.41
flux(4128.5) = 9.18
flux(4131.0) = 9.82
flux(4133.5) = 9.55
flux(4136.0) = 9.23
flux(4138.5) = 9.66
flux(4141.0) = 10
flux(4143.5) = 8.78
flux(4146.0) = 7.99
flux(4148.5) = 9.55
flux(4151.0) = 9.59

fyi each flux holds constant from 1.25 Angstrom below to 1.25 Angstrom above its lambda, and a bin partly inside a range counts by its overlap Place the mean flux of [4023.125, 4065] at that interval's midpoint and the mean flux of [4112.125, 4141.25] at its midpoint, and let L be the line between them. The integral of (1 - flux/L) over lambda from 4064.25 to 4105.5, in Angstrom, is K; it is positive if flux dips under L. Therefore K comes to 3.2 Angstrom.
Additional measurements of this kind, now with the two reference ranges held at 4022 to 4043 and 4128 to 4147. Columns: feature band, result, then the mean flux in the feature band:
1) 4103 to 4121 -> 1.9 Angstrom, 8.43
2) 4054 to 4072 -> 1.2 Angstrom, 8.99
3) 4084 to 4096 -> 0.6 Angstrom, 9.08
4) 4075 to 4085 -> 0.4 Angstrom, 9.18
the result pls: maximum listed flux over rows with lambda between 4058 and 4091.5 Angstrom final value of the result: 9.92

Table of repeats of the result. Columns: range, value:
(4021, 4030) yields 10.4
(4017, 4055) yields 10.6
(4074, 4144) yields 10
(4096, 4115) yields 8.67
